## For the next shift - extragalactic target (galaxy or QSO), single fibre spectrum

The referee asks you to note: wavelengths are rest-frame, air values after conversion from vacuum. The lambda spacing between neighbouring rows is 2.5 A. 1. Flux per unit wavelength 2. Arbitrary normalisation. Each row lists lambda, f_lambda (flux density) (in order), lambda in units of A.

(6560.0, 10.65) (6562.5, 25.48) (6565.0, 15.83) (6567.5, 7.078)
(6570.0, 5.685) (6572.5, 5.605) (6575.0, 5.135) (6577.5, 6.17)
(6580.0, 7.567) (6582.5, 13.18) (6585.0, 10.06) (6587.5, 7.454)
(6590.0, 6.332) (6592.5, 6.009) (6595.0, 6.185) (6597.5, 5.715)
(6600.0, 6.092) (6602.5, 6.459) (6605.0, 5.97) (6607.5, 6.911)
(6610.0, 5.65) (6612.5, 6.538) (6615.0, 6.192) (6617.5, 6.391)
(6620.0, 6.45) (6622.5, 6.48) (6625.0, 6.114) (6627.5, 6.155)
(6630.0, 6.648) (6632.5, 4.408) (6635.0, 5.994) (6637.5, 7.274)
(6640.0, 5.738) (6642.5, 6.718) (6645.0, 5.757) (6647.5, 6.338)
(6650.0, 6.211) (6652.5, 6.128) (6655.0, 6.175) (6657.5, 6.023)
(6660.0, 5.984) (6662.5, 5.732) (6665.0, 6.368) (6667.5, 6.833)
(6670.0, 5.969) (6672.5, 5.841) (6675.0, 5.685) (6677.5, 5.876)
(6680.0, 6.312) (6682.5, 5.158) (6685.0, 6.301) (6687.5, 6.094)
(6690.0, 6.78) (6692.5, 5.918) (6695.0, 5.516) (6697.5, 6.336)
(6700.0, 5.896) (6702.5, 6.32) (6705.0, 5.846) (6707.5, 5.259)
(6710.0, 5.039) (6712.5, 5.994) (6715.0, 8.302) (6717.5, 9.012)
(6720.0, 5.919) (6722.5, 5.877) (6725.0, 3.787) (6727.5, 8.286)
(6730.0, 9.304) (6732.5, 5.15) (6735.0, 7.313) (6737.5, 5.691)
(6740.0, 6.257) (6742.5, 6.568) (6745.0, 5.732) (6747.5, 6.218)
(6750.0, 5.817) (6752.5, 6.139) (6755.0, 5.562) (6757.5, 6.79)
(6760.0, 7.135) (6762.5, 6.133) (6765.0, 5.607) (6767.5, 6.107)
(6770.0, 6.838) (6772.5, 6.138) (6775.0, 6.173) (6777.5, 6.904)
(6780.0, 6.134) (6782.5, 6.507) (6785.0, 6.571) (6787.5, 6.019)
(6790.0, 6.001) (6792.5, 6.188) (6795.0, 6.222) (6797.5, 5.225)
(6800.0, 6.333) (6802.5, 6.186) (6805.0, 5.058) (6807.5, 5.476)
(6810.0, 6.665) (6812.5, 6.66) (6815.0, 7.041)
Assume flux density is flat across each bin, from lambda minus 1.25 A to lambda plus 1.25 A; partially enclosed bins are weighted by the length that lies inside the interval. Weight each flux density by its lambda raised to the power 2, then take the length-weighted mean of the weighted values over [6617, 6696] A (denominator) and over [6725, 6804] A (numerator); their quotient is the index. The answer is 1.07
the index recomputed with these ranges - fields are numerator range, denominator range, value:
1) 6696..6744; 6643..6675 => 1.07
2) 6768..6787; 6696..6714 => 1.13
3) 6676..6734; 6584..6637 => 1.01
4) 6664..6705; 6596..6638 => 1.00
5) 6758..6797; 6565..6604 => 0.92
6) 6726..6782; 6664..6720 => 1.06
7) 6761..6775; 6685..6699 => 1.03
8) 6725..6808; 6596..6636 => 1.07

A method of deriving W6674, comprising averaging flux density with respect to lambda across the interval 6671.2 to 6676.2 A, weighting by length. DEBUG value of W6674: 5.77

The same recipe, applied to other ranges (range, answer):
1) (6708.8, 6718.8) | 7.09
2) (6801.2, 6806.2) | 5.63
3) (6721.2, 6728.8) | 6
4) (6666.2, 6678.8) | 6.04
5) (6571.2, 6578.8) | 5.65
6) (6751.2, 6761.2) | 6.4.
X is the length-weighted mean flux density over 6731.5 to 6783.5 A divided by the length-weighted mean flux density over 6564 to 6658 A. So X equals 0.9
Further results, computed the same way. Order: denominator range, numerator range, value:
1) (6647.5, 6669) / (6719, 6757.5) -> 1.01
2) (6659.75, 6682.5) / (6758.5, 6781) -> 1.06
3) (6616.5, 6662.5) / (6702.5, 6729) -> 1.03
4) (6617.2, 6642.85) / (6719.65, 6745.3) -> 1.03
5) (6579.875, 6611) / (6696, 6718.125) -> 0.88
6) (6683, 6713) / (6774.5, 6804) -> 1.05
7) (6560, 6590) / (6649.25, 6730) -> 0.63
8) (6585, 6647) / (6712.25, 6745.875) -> 1.06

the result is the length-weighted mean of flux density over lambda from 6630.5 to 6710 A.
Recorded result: 6.02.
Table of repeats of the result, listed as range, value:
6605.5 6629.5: 6.32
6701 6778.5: 6.36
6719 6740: 6.41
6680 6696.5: 5.99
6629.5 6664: 6.07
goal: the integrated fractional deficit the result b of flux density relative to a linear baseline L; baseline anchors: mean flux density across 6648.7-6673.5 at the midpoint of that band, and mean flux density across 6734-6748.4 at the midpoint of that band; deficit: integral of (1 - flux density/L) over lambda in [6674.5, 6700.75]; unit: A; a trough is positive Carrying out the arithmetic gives 0.8 A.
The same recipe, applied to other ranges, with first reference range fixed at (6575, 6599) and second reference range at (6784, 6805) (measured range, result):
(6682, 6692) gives 0.9 A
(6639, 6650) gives 1.4 A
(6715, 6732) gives -1.3 A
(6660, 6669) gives 0.9 A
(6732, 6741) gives 0.4 A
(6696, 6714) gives 2.2 A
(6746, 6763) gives 0.1 A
